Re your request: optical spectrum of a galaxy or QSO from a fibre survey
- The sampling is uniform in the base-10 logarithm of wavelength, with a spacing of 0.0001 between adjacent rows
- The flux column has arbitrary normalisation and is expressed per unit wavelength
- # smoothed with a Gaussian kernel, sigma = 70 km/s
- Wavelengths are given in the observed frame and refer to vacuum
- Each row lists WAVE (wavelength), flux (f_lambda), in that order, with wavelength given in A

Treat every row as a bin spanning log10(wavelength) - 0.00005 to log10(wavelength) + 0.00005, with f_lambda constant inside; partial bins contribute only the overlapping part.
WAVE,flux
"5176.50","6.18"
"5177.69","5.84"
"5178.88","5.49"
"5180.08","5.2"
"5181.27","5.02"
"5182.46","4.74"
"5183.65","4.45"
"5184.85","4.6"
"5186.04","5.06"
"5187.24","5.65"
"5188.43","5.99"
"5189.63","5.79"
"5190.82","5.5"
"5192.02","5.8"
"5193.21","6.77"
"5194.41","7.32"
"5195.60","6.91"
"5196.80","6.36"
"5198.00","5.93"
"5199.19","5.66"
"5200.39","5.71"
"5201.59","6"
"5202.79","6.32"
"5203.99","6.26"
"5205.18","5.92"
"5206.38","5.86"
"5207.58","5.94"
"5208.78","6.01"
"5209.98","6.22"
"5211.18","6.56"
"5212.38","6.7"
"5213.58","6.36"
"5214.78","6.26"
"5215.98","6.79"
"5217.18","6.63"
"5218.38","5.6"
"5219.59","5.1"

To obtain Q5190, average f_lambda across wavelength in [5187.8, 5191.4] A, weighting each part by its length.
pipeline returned 5.77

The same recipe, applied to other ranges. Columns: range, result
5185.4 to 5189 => 5.56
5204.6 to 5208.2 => 5.9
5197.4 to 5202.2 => 5.82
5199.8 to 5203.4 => 6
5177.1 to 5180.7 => 5.5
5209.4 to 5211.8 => 6.39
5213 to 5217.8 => 6.51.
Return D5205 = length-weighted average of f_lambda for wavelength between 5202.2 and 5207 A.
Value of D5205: 6.09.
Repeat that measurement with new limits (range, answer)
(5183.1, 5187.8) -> 4.93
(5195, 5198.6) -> 6.41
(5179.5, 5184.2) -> 4.87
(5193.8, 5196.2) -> 7.11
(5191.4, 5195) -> 6.62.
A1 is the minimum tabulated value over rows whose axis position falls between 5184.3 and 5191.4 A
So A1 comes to 4.6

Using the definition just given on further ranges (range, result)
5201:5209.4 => 5.86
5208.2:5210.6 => 6.01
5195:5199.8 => 5.66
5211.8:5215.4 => 6.26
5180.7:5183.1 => 4.74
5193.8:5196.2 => 6.91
